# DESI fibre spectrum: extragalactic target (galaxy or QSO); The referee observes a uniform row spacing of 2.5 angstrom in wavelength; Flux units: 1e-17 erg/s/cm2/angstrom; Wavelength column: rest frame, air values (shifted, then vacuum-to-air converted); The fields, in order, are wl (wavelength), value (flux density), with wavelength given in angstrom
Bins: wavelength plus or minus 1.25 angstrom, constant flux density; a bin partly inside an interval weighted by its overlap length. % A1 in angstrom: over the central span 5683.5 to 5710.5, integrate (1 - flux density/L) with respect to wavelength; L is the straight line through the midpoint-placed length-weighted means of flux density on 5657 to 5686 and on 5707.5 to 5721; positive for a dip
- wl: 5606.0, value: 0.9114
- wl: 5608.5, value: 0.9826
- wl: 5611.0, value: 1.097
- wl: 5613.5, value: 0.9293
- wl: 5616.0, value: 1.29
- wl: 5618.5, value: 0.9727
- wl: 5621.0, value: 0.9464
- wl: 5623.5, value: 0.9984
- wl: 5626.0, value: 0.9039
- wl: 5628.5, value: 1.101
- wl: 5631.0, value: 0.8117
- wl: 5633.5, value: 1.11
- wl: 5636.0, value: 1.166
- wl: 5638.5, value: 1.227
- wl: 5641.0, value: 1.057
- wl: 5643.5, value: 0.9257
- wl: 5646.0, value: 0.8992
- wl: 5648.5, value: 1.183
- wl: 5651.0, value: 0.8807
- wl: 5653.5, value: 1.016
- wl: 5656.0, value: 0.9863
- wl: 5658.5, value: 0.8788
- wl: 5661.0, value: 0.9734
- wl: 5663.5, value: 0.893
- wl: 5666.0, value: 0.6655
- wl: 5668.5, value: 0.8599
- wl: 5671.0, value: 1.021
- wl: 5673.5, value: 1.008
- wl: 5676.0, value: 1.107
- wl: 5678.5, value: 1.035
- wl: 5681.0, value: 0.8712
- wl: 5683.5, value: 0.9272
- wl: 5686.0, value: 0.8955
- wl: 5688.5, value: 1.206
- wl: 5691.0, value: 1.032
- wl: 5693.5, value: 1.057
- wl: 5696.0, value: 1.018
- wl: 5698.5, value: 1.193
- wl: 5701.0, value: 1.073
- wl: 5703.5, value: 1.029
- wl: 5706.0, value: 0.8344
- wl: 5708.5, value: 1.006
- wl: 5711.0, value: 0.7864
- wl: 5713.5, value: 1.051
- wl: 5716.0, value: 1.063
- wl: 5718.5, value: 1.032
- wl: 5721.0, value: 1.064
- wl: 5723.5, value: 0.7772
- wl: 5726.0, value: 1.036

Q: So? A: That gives -1.52 angstrom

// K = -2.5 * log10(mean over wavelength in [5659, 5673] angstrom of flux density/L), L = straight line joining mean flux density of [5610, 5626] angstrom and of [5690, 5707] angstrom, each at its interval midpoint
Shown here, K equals 0.16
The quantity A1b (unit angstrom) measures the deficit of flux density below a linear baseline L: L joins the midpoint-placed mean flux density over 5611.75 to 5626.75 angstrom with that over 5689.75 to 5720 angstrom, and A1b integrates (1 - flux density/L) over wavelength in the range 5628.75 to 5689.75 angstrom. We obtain 1.7 angstrom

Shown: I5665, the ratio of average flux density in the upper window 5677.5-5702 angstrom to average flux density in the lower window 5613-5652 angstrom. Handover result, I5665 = 1.00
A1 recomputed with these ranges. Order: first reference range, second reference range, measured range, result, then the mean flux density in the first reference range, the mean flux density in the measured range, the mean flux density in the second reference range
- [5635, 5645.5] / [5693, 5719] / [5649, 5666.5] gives 2.3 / 1.08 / 0.921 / 1.01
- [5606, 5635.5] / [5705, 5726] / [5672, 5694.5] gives -0.9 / 1.01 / 1.02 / 0.958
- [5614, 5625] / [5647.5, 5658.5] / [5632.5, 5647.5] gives -0.8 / 1.04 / 1.07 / 0.997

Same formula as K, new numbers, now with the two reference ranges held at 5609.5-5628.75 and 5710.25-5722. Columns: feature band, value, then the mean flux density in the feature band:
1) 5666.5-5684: 0.06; 0.964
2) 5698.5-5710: 0.01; 1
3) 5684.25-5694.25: -0.03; 1.04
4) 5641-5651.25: 0.03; 0.991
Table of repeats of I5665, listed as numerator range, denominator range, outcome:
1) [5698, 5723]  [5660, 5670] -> 1.18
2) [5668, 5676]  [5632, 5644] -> 0.90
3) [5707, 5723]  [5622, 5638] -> 0.96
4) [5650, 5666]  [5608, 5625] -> 0.89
